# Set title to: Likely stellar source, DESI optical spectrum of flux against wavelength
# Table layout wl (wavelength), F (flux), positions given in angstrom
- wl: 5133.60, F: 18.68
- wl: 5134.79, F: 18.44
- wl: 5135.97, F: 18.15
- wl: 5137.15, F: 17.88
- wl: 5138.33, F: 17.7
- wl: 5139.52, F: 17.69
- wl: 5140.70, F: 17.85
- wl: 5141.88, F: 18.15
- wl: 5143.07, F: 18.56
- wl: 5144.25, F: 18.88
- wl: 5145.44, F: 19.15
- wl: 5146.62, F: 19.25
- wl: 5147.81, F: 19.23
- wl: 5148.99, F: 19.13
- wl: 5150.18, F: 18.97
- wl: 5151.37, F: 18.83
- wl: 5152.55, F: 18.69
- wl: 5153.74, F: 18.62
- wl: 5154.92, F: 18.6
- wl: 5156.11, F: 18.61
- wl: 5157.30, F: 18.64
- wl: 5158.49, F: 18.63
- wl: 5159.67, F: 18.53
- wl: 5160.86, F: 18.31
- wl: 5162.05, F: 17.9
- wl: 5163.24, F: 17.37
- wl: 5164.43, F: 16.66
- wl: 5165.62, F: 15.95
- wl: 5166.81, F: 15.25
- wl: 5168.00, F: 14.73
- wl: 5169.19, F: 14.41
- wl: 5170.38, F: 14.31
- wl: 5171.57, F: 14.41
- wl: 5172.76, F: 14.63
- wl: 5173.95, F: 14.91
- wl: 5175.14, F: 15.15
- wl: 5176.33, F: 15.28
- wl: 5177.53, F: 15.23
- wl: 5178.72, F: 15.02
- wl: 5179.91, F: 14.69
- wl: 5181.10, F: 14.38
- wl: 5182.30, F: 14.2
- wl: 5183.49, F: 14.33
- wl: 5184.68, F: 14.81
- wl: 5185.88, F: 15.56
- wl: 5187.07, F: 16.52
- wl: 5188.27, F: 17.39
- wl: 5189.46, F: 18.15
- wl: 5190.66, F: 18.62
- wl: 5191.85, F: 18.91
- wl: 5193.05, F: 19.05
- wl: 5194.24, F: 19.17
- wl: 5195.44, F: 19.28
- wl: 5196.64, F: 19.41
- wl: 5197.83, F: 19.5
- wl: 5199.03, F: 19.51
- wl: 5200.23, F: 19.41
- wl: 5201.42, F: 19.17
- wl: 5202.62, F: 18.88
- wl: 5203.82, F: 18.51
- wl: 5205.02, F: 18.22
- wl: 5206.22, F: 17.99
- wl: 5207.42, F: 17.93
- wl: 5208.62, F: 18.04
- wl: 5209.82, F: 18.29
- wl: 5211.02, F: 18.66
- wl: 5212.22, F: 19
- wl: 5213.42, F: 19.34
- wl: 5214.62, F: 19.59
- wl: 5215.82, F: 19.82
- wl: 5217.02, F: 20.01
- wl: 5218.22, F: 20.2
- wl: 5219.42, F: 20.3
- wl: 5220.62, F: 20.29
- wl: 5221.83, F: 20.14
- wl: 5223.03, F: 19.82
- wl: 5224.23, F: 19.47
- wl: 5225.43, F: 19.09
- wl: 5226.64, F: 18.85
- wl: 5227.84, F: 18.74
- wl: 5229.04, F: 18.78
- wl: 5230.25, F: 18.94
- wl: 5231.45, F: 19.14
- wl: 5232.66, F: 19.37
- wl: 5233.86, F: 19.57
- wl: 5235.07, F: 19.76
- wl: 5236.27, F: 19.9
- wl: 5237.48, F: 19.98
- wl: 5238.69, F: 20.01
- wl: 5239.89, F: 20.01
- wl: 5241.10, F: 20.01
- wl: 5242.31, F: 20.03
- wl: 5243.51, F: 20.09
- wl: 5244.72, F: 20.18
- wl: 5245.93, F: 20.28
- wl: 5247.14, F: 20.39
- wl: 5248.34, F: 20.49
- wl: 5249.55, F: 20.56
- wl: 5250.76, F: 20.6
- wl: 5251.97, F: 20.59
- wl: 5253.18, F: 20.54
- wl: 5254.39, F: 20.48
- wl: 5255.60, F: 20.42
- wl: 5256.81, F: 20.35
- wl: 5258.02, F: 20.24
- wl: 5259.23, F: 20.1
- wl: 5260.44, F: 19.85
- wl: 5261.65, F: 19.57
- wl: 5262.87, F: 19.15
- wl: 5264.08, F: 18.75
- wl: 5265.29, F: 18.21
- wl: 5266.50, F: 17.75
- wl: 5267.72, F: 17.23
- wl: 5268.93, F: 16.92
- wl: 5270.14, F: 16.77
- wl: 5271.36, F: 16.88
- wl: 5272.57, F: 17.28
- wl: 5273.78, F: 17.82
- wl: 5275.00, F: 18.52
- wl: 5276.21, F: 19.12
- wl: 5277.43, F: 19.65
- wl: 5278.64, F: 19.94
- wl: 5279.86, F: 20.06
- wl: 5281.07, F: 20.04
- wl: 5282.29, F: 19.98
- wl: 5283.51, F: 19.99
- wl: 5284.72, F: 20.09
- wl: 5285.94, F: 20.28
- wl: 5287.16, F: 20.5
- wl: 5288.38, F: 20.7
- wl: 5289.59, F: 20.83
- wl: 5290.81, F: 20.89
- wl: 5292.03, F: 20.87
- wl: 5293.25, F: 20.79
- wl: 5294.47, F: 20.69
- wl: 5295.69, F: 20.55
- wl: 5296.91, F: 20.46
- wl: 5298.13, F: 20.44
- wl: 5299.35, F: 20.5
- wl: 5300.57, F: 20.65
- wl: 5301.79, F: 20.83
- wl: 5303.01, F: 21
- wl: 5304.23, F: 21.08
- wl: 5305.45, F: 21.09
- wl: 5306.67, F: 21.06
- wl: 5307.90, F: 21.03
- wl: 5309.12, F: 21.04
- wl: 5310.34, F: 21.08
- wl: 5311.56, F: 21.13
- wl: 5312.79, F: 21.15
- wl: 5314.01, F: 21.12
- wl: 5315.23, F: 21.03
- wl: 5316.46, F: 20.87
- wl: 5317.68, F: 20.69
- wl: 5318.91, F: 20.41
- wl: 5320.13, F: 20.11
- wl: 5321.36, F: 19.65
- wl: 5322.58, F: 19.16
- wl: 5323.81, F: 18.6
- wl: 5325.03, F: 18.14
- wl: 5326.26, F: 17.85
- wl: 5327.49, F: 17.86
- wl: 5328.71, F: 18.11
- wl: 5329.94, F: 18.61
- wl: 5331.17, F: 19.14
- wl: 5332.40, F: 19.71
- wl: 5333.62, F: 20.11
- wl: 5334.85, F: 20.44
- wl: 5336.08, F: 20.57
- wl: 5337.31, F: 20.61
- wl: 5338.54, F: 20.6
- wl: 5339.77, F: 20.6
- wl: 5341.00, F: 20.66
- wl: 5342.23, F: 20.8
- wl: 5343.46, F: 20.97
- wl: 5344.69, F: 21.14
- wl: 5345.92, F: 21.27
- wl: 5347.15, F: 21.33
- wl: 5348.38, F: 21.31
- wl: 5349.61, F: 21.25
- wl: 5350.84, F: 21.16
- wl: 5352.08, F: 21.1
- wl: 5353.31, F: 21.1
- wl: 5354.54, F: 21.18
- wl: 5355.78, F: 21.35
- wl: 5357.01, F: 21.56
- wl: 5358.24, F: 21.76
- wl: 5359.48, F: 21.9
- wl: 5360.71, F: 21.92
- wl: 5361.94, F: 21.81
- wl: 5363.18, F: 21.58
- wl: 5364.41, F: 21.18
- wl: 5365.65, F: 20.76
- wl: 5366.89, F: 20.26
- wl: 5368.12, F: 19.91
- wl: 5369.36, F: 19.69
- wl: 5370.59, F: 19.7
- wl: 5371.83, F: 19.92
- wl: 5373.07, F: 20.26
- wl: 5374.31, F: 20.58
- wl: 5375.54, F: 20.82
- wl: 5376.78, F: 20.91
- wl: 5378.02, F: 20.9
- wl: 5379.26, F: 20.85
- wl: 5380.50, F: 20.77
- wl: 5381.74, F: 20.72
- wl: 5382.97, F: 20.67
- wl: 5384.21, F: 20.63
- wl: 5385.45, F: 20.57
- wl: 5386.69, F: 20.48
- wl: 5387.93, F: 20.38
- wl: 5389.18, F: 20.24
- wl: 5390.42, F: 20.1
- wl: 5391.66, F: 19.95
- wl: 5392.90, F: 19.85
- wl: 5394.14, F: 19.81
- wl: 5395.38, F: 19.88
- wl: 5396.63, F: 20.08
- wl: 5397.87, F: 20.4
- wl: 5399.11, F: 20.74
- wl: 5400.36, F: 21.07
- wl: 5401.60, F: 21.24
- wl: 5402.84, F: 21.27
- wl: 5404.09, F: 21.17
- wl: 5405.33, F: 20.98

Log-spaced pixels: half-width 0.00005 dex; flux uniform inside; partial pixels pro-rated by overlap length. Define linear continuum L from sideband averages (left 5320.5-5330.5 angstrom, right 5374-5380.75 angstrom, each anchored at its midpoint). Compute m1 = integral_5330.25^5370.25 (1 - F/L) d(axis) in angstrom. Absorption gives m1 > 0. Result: -2.6 angstrom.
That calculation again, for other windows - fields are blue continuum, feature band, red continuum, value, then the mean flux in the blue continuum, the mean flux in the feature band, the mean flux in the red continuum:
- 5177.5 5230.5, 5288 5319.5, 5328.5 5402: -1.8 angstrom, 18.3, 20.8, 20.6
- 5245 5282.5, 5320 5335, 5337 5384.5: 1.0 angstrom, 19.3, 19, 20.9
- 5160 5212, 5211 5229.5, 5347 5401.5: -2.0 angstrom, 17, 19.5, 20.7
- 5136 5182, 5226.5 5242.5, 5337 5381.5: -0.8 angstrom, 17.1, 19.5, 20.9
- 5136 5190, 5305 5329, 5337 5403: -0.4 angstrom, 16.9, 20.1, 20.8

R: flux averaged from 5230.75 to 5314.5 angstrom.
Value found 19.9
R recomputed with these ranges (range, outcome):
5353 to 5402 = 20.7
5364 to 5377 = 20.3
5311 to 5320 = 20.9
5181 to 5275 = 18.9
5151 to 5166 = 18.1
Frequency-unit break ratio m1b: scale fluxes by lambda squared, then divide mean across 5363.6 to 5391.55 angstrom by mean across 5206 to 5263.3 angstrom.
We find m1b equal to 1.10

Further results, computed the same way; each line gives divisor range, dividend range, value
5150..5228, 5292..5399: 1.23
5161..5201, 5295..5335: 1.28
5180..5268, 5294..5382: 1.13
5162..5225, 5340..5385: 1.27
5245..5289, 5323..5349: 1.05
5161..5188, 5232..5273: 1.31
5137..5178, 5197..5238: 1.14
